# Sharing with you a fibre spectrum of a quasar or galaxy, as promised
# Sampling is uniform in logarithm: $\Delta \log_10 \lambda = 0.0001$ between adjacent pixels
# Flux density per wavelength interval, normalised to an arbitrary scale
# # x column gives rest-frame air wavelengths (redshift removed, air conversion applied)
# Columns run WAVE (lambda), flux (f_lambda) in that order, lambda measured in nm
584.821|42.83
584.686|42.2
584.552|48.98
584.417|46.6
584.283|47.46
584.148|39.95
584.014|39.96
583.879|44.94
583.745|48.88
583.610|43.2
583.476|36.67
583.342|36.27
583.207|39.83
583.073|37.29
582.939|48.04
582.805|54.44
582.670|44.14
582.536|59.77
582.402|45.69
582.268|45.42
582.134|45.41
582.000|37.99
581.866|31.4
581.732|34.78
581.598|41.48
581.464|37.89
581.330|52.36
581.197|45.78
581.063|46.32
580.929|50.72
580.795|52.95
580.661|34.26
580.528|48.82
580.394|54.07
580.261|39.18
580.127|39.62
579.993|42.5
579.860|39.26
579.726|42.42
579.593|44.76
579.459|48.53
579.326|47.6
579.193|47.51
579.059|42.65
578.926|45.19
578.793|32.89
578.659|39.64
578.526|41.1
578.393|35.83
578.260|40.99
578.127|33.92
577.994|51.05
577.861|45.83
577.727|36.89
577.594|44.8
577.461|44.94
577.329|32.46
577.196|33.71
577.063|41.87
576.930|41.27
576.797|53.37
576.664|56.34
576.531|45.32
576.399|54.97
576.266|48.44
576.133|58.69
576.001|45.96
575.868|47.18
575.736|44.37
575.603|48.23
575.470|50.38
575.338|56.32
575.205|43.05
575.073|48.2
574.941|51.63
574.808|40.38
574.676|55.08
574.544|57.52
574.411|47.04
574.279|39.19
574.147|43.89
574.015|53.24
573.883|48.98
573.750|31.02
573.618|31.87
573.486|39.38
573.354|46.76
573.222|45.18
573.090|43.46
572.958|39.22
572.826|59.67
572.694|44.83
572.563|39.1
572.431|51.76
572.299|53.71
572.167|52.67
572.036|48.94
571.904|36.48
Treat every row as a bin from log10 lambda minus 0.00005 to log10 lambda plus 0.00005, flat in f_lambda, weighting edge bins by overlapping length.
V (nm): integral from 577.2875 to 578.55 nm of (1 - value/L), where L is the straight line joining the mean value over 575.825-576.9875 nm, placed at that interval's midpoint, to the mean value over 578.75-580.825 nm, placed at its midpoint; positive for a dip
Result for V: 0.17 nm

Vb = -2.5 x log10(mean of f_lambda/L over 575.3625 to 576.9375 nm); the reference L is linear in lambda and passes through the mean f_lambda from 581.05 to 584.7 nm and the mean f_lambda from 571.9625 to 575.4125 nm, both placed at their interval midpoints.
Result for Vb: -0.10 mag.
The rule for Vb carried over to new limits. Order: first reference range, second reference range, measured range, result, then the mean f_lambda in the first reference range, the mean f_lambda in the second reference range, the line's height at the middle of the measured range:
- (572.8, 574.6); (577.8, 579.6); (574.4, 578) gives -0.090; 44.3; 42.6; 43.5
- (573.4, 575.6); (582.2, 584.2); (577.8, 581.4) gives 0.028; 46.1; 44.3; 45.1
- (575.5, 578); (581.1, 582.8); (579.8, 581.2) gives -0.008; 46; 44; 44.5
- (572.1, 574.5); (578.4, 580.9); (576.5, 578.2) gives 0.023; 45.2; 43.4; 44.1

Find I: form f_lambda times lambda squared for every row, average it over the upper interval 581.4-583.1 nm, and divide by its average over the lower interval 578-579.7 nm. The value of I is 1.05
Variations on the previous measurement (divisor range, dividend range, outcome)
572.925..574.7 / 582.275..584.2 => 1.03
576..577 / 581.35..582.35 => 0.80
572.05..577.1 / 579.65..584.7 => 0.95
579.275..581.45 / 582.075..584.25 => 0.99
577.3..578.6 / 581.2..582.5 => 1.04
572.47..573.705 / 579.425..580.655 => 1.04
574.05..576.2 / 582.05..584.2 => 0.94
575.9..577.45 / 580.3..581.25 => 1.03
